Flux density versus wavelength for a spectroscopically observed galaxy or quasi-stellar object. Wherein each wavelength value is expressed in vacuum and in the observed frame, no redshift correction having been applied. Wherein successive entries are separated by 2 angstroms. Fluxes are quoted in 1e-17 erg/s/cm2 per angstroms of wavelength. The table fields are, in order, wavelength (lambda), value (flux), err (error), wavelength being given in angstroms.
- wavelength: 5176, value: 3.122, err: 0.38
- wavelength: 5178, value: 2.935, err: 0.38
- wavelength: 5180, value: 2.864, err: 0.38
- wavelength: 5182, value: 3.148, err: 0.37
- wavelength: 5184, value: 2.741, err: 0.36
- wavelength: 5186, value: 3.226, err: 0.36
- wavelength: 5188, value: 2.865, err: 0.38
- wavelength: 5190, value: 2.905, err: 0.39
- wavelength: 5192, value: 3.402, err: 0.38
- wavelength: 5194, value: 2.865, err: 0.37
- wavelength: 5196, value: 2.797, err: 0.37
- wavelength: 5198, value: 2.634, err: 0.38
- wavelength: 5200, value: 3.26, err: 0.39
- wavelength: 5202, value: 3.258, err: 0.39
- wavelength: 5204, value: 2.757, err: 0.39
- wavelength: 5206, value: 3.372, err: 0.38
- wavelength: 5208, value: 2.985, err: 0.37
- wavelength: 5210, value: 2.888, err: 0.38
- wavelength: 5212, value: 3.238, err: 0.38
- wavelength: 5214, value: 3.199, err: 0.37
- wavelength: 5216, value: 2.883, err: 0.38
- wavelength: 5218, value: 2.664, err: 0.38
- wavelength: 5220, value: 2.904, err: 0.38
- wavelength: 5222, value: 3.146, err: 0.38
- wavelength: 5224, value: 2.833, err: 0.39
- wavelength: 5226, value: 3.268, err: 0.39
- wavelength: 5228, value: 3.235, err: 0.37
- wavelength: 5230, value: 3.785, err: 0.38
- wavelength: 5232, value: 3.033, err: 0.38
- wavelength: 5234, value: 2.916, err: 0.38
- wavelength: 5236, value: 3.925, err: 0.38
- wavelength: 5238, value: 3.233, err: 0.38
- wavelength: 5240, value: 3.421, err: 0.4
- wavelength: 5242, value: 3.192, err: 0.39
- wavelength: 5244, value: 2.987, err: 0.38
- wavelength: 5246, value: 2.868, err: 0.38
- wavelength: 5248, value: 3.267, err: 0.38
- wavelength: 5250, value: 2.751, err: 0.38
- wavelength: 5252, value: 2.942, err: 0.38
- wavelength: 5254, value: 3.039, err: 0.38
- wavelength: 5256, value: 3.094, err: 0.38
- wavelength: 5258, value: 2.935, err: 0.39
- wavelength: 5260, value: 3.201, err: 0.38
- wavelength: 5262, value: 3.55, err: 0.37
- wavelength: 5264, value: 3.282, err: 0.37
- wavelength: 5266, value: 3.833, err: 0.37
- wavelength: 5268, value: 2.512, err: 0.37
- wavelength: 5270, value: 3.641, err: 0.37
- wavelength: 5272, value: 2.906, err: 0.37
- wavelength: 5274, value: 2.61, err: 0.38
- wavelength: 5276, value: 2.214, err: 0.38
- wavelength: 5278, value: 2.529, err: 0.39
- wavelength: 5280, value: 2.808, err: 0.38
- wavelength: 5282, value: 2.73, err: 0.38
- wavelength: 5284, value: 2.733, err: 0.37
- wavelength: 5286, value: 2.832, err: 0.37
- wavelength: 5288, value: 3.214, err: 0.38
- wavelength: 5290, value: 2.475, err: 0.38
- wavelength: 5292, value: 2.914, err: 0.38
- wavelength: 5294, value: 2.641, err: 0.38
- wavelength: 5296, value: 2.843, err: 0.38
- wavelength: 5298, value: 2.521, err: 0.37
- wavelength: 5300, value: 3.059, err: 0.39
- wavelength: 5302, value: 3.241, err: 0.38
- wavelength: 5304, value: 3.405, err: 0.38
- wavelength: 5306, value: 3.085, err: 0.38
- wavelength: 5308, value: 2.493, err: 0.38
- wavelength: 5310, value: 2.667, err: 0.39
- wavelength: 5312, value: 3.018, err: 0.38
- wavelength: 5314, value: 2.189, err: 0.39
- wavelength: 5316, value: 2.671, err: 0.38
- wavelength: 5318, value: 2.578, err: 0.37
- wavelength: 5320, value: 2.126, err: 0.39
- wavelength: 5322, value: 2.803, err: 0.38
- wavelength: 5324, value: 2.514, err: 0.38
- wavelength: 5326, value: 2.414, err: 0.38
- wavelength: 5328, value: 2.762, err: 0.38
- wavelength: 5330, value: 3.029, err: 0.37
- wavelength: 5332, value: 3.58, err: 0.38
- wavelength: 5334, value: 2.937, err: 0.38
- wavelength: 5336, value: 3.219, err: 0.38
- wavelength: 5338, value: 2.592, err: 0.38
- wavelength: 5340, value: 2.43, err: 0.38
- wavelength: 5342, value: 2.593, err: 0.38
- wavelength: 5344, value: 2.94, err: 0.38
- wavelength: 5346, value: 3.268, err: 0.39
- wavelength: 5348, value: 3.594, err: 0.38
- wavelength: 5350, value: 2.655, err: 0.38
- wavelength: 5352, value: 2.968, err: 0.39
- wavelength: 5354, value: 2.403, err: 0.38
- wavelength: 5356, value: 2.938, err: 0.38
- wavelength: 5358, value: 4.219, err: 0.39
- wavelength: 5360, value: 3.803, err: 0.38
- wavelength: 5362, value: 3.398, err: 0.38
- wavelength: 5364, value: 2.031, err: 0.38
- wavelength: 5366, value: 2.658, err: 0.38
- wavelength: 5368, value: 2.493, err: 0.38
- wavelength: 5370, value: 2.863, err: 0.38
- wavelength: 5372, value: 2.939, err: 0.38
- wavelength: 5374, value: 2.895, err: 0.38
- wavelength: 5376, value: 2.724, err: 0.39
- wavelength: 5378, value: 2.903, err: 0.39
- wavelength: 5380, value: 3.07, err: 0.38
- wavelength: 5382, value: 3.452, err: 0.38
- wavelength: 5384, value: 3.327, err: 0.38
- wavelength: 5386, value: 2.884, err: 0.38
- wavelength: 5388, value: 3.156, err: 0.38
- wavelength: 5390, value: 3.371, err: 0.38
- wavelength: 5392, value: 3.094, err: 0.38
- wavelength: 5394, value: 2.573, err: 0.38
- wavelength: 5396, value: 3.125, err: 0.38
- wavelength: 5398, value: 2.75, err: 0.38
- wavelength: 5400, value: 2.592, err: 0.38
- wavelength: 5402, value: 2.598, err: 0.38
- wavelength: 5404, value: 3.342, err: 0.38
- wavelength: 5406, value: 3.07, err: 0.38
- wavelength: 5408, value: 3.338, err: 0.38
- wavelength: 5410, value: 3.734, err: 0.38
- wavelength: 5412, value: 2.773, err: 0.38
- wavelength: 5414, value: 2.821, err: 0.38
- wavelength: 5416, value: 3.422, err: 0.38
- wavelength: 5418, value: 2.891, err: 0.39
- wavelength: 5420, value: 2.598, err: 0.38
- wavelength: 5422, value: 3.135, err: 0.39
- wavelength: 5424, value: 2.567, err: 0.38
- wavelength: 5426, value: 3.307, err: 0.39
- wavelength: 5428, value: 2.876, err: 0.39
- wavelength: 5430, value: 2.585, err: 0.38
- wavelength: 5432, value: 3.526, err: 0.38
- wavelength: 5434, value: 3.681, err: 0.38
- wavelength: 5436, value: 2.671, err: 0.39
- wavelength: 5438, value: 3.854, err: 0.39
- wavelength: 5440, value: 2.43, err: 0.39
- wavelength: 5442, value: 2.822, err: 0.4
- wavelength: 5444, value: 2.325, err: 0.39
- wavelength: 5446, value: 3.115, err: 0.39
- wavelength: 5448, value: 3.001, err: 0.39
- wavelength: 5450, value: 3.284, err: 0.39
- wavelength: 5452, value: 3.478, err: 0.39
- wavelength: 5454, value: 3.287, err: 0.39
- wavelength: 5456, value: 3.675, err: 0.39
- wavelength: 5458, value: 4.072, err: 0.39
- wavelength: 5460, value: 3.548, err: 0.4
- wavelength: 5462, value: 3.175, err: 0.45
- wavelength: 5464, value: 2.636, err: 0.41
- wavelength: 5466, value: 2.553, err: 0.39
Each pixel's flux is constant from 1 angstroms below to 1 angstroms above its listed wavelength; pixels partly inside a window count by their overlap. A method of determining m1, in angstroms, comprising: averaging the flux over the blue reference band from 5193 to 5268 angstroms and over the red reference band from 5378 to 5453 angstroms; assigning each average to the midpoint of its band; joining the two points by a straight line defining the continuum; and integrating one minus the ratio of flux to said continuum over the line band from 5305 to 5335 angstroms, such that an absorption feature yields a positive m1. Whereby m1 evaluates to 3.4 angstroms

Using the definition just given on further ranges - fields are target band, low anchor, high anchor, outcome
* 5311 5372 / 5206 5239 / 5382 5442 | 4.4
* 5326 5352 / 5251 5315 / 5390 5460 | 0.3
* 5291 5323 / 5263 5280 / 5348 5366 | 2.3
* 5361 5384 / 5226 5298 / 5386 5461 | 1.5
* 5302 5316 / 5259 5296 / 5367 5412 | 0.5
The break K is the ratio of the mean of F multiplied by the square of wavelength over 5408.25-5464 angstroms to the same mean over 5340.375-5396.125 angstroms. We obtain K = 1.07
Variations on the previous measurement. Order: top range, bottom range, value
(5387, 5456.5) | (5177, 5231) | 1.09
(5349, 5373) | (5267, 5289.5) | 1.09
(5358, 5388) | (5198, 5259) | 1.02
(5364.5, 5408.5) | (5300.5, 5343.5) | 1.09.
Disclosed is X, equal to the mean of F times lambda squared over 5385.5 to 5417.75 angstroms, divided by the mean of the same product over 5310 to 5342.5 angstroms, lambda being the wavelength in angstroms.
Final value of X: 1.15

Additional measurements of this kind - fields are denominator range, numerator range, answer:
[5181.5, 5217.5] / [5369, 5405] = 1.06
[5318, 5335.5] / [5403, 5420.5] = 1.16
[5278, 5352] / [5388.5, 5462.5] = 1.14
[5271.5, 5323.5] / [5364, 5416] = 1.12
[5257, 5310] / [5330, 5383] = 1.05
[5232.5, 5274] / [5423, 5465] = 1.07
